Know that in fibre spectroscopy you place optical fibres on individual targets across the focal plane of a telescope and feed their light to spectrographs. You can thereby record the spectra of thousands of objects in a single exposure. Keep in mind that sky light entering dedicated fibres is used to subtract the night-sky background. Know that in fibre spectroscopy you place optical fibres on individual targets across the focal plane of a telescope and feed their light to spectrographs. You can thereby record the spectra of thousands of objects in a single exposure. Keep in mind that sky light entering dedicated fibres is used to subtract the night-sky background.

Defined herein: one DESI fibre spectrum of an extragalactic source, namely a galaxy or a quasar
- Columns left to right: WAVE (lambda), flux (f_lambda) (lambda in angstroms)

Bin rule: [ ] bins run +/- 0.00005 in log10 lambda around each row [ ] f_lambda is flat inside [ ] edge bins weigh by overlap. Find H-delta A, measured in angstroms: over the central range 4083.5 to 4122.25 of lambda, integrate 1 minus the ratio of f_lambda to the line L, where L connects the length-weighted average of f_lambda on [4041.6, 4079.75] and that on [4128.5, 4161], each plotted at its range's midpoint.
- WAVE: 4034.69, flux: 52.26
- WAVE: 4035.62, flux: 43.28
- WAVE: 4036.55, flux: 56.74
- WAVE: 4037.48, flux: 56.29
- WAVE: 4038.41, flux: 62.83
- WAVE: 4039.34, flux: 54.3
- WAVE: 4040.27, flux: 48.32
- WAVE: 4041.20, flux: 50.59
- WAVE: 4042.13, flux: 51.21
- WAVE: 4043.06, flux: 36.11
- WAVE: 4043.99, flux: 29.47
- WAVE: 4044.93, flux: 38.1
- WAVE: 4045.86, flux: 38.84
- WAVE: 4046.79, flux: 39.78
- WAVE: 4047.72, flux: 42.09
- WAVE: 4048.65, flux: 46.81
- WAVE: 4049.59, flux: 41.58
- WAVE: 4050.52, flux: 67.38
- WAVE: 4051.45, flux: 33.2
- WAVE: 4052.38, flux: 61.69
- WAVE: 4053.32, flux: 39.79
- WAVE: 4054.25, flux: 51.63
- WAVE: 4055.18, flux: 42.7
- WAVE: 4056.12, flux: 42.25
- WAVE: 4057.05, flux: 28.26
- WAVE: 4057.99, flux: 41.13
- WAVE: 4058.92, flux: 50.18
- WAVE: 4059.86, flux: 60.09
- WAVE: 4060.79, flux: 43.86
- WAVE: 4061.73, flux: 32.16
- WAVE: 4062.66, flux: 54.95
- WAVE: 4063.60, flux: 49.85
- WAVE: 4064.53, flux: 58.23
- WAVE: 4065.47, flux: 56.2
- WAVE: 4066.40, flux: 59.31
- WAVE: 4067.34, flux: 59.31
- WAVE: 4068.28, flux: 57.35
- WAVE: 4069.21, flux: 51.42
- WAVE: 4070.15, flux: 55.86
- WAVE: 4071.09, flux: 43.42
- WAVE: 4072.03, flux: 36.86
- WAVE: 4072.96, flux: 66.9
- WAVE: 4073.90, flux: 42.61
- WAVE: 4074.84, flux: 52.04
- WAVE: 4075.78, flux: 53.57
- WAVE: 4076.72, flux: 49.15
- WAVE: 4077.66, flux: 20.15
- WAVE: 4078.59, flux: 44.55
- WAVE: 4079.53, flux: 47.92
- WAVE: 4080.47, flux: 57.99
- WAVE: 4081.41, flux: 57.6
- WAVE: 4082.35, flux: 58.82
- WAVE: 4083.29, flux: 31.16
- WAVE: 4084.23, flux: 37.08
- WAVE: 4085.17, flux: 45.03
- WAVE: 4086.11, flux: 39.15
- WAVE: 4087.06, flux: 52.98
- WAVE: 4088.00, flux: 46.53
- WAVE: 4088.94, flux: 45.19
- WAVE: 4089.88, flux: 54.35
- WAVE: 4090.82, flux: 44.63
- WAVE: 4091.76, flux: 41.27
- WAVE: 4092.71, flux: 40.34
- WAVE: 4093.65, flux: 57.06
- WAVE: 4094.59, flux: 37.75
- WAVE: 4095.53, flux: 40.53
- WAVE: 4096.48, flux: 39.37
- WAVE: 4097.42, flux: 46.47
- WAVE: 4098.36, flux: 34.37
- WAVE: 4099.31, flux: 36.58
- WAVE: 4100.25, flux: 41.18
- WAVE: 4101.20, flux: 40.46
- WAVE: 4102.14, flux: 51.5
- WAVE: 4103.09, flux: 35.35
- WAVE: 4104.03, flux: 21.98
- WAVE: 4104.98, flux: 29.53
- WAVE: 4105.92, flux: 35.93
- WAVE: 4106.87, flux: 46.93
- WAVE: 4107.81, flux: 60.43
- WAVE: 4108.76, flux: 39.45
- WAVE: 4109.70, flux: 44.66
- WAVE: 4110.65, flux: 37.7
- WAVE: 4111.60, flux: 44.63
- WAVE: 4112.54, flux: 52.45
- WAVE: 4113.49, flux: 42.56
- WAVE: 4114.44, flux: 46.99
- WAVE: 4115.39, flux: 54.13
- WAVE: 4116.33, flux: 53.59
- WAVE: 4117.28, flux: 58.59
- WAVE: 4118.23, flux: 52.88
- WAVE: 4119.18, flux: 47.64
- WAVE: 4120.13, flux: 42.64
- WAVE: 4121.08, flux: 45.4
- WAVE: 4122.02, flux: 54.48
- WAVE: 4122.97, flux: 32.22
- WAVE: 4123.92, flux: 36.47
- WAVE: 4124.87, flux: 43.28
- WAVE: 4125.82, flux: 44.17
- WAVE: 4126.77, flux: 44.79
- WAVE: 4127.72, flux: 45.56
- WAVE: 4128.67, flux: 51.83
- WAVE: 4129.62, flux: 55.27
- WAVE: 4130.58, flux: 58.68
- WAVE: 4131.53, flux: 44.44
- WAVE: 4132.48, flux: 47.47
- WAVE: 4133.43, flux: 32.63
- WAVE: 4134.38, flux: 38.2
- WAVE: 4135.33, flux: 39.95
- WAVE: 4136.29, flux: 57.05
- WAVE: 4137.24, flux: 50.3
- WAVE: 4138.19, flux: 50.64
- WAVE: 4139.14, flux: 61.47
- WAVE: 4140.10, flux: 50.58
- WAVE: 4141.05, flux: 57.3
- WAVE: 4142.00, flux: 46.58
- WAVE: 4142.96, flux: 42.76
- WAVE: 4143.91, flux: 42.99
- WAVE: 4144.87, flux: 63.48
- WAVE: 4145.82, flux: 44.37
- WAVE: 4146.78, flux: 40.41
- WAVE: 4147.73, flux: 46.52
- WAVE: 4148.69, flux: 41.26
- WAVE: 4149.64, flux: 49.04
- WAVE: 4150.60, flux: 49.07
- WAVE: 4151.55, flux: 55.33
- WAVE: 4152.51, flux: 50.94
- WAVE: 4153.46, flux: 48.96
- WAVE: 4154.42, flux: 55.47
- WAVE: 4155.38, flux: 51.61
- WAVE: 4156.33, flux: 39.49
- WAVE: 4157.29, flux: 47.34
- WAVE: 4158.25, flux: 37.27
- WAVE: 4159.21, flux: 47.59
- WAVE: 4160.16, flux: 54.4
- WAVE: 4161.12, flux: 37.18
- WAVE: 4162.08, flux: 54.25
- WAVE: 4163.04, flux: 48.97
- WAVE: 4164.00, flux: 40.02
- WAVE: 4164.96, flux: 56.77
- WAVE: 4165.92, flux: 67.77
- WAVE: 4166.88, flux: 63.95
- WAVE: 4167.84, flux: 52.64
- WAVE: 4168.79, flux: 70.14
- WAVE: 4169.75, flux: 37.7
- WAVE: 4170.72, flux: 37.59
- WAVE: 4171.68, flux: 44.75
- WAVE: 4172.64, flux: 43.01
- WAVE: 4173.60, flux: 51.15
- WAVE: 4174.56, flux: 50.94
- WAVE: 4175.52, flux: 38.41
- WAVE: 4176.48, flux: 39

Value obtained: 2.7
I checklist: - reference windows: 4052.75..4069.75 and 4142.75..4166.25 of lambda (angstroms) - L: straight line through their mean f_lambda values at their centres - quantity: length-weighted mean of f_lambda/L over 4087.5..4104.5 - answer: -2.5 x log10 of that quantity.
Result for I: 0.16 mag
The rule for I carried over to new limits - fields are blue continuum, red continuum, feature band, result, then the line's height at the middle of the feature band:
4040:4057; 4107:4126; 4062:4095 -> -0.08 mag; 45.3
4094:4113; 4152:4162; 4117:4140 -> -0.08 mag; 43.9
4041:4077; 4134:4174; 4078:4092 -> 0.03 mag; 48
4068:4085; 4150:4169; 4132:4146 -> 0.04 mag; 50.4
